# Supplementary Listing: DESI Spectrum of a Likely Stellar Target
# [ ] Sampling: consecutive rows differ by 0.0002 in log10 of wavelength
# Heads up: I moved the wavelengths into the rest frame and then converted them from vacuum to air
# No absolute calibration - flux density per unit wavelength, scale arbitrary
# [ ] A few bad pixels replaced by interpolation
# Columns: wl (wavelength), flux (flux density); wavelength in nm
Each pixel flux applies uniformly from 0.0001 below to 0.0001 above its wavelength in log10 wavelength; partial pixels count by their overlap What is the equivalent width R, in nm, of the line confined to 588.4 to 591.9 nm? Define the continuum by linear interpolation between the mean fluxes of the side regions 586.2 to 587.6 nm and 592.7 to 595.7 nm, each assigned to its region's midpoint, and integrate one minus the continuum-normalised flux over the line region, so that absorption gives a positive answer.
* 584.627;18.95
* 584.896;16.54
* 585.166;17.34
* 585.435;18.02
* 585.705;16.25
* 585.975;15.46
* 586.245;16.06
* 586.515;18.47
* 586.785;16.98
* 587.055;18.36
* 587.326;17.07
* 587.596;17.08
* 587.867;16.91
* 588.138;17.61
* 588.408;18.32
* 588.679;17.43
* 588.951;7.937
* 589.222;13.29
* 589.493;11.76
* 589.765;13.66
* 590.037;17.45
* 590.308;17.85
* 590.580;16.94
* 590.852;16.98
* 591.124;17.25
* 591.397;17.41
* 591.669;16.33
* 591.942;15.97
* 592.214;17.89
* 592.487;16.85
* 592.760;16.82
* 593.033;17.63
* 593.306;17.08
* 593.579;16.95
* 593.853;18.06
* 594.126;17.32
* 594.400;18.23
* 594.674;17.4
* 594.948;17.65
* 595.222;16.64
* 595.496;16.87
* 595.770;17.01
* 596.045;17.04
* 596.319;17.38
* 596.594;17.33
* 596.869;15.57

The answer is 0.38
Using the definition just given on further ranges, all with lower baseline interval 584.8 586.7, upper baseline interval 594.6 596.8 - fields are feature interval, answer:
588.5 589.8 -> 0.31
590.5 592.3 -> 0.01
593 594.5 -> -0.04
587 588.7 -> -0.06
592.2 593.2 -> -0.01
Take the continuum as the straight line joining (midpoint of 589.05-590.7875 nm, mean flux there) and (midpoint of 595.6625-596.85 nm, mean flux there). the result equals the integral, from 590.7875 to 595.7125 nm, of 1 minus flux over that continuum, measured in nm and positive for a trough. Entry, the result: -0.333 nm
